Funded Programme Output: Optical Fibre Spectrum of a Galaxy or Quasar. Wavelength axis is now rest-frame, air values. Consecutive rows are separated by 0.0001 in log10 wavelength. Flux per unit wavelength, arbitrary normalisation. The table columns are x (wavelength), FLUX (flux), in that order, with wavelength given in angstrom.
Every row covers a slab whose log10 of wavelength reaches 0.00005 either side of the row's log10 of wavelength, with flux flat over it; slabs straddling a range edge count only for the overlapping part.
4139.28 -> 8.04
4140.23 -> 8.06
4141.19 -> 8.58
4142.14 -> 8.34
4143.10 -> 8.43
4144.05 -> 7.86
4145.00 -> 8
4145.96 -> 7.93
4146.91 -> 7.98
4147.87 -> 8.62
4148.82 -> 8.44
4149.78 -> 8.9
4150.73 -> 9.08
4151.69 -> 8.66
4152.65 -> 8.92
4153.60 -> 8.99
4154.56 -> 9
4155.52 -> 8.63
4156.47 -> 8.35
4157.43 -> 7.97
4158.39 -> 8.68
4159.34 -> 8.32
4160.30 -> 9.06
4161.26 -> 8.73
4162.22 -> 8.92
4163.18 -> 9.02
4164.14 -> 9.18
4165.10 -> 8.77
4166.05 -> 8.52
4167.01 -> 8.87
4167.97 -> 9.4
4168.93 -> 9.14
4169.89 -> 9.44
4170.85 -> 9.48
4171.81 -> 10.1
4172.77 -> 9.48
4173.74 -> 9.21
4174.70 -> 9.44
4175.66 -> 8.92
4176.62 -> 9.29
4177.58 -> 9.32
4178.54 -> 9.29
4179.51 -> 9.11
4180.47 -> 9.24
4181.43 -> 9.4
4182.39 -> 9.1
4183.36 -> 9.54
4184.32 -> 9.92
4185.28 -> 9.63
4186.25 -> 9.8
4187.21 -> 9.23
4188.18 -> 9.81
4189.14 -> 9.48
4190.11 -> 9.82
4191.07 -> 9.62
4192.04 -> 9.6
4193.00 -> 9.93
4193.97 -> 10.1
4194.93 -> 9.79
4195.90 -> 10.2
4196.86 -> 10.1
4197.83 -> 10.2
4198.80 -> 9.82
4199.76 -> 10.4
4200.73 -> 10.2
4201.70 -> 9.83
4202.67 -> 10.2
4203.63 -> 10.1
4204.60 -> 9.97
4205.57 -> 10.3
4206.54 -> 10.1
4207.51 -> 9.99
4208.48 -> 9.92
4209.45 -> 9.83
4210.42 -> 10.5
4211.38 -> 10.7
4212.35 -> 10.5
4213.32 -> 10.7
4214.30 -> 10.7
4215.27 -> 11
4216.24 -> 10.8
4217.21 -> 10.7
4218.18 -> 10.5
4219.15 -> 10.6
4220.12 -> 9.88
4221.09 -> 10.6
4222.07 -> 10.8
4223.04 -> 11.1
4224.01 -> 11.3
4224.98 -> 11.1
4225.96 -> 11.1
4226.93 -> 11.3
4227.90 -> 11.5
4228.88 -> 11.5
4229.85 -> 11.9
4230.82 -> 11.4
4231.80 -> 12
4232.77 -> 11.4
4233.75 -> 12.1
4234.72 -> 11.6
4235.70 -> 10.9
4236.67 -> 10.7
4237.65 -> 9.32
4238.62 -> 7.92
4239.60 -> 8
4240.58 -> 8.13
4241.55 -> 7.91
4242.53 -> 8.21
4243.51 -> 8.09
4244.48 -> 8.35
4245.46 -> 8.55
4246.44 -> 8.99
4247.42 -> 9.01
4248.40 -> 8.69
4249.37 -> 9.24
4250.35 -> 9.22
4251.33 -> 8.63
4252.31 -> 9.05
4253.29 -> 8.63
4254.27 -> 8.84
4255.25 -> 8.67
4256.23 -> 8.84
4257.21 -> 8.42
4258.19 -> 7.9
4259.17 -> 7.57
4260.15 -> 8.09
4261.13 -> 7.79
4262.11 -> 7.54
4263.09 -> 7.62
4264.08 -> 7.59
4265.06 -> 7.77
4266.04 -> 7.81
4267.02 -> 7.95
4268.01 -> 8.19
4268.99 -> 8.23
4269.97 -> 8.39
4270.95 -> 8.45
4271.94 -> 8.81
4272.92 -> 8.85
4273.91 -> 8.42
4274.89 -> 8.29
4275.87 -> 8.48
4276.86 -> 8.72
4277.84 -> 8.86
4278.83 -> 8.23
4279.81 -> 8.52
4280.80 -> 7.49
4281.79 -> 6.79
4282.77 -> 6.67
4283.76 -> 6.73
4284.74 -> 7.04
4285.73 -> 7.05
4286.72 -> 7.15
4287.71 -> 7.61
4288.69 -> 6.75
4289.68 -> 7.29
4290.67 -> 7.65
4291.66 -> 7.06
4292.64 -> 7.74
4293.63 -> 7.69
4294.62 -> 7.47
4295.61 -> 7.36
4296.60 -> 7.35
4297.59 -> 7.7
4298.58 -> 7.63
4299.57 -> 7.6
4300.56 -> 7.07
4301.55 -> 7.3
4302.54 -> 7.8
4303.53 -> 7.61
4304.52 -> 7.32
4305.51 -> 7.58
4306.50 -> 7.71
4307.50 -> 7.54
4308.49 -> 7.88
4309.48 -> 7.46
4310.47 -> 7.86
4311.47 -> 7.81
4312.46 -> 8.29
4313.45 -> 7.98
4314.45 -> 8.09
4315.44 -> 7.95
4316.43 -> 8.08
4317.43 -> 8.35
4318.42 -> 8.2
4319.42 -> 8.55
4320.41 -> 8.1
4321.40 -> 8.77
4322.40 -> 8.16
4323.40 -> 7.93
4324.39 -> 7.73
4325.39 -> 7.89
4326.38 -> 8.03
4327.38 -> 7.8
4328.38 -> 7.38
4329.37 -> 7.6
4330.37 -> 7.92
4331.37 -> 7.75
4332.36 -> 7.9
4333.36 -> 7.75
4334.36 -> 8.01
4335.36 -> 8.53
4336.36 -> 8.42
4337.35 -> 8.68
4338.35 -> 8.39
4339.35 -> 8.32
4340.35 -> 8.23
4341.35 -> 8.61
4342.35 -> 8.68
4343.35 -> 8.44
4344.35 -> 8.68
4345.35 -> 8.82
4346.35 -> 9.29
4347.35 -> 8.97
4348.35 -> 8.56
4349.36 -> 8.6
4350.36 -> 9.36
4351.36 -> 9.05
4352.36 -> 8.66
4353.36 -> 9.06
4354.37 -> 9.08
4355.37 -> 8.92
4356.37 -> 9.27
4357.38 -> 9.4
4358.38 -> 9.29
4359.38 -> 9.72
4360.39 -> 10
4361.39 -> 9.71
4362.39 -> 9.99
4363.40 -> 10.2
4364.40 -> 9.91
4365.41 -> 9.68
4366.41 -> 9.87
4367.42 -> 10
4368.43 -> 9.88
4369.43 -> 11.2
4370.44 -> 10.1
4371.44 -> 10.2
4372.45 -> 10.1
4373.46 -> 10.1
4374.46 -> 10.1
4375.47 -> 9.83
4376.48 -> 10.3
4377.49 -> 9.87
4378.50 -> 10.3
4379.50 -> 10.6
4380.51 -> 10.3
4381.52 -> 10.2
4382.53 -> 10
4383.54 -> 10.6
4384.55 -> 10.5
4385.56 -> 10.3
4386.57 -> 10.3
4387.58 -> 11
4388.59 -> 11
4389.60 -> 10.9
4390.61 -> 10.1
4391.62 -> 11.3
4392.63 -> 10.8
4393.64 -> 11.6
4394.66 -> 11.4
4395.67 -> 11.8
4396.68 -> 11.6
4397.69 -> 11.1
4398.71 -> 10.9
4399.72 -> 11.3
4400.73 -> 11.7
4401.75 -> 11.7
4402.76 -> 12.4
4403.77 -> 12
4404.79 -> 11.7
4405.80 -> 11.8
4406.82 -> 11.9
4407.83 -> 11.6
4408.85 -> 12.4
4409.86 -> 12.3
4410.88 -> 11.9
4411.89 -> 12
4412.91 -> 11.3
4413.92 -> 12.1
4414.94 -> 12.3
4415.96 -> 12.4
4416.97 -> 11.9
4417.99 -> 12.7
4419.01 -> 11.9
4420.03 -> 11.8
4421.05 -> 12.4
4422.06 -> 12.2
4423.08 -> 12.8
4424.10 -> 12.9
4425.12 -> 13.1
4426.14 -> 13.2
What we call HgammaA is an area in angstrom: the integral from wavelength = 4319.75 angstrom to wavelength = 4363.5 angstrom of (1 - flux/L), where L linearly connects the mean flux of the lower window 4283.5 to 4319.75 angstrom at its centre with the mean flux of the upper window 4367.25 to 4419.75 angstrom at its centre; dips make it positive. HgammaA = 2.5 angstrom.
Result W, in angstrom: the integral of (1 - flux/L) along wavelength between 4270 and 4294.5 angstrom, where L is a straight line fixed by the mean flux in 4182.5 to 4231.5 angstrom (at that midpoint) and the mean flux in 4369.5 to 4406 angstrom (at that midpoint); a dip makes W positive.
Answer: 6.45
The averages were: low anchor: 10.3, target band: 7.77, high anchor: 10.8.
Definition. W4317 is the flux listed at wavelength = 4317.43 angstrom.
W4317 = 8.35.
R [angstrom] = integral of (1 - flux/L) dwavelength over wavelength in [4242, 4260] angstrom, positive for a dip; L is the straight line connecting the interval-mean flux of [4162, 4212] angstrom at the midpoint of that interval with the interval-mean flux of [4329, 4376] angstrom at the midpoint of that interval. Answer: 1.6 angstrom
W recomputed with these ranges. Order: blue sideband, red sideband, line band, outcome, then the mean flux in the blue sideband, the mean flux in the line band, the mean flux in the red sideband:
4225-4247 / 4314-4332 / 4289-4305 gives 2.1 angstrom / 10.1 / 7.47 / 8.02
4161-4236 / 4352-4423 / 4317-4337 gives 4.8 angstrom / 10.1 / 8.05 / 10.8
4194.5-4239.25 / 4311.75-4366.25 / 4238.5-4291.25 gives 9.2 angstrom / 10.6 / 8.1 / 8.61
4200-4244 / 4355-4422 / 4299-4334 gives 9.2 angstrom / 10.4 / 7.85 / 10.9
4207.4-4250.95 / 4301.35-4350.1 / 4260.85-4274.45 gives 1.8 angstrom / 10.2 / 8.11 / 8.12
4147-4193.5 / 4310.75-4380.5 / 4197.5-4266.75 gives -4.9 angstrom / 9.14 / 9.71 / 8.92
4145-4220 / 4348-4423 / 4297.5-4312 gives 3.8 angstrom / 9.52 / 7.59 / 10.7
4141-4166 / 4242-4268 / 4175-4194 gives -2.2 angstrom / 8.59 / 9.49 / 8.34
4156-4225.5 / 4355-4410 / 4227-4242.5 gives -0.6 angstrom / 9.76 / 10.4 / 10.6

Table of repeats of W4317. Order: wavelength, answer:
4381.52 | 10.2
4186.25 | 9.8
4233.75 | 12.1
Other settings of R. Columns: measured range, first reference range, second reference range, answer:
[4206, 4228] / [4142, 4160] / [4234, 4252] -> -4.4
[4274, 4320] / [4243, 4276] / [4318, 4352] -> 3.7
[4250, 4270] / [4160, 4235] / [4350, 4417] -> 4.0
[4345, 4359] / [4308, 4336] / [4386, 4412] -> 0.5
